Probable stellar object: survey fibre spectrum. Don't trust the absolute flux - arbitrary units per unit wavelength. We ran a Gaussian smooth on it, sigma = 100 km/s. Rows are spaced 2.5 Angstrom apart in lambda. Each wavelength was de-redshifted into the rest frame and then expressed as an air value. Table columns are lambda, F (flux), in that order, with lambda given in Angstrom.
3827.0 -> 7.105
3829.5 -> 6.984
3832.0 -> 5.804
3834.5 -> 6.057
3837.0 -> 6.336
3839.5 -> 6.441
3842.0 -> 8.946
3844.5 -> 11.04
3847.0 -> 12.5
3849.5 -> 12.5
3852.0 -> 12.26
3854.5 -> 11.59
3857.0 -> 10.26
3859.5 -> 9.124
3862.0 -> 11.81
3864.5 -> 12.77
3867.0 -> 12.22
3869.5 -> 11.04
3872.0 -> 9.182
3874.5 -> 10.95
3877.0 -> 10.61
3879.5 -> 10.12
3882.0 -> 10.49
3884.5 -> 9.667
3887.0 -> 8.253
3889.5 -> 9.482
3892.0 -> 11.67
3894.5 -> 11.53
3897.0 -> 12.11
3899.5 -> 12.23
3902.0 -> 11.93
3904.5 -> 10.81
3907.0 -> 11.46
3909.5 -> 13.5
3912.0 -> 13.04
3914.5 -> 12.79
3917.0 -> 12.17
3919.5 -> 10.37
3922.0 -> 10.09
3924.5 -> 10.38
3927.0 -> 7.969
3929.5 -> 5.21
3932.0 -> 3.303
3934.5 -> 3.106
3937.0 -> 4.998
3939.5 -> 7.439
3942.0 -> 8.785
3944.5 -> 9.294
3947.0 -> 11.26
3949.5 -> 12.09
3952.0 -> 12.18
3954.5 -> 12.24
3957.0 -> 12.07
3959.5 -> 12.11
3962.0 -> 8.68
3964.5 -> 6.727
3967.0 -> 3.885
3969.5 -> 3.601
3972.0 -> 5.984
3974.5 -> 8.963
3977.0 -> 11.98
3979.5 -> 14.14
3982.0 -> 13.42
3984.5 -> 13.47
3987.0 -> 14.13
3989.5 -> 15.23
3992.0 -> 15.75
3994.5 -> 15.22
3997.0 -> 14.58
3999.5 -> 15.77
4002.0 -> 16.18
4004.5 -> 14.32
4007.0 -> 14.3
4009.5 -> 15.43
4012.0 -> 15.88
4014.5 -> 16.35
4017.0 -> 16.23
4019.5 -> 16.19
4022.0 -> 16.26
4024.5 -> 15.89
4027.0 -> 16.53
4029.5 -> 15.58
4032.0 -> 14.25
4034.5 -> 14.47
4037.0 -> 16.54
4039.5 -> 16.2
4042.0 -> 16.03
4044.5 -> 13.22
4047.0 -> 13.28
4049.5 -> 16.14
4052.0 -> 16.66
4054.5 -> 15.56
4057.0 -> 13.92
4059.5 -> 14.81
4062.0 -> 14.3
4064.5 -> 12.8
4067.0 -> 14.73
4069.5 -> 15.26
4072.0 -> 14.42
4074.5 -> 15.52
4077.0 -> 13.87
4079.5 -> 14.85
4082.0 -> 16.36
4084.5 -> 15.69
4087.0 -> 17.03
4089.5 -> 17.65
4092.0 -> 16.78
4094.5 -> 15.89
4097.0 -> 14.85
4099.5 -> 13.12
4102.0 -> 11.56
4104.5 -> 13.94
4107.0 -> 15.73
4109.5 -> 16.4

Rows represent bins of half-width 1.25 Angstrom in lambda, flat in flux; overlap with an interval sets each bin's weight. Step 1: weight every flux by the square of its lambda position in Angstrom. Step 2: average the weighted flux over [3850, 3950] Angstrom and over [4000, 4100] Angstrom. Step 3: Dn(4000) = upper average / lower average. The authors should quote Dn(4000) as 1.6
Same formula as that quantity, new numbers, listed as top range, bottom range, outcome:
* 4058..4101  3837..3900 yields 1.58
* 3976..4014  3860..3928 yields 1.40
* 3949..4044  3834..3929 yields 1.33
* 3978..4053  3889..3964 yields 1.58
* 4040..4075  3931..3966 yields 1.75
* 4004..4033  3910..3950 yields 1.84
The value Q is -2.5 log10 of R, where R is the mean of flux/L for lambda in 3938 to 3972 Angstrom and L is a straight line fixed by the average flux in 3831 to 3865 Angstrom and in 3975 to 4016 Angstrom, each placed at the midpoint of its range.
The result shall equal 0.409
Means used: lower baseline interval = 9.78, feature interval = 9.11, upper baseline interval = 14.7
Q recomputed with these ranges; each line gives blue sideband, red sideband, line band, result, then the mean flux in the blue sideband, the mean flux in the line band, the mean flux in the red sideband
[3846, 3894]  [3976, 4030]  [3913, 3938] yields 0.473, 10.9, 8.12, 15.1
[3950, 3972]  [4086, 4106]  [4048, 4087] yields -0.097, 8.88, 15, 15.1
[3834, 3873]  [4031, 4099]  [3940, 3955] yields 0.167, 10.3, 10.7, 15.2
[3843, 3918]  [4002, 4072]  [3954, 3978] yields 0.498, 11.3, 8.48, 15.2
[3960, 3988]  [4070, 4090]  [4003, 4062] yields -0.198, 9.57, 15.4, 15.6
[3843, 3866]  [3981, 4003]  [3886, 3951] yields 0.303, 11.5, 9.83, 14.9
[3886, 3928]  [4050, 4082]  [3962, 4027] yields 0.009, 11.2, 13.2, 14.8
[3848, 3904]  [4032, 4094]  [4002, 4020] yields -0.109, 11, 15.5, 15.2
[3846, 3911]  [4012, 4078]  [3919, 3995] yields 0.325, 11.2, 9.75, 15.2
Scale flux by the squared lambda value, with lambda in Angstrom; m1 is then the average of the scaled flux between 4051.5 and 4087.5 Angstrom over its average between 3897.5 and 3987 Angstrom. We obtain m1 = 1.62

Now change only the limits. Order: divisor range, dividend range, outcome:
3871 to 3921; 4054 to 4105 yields 1.47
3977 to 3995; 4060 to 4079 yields 1.05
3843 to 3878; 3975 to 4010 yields 1.37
